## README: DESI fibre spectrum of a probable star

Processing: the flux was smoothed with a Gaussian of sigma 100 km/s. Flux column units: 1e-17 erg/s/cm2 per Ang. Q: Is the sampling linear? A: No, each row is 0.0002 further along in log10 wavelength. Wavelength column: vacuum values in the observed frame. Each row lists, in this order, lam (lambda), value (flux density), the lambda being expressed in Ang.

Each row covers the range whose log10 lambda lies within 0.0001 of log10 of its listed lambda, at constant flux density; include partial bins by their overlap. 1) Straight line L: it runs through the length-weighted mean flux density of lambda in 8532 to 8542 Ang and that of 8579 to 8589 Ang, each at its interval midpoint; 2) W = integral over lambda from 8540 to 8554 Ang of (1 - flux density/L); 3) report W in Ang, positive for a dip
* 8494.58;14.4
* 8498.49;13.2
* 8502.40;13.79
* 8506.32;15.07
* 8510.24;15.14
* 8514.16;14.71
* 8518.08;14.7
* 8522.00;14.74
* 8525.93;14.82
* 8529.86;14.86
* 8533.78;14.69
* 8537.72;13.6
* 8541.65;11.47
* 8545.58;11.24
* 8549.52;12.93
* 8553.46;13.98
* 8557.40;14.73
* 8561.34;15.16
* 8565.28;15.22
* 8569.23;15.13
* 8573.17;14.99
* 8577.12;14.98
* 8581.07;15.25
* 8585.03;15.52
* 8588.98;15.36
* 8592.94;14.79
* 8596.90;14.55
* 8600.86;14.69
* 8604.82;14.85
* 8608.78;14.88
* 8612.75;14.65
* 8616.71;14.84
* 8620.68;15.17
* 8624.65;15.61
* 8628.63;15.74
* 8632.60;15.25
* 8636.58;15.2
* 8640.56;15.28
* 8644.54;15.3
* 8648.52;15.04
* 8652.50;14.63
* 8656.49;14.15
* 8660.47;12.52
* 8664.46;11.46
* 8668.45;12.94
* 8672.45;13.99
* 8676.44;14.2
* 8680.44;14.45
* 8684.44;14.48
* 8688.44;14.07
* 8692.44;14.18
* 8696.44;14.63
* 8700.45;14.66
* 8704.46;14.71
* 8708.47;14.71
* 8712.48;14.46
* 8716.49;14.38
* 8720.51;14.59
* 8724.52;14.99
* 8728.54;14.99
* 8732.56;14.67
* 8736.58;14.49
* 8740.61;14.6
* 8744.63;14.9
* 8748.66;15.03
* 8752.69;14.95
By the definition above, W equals 1.7 Ang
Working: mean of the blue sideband 13.5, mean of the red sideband 15.4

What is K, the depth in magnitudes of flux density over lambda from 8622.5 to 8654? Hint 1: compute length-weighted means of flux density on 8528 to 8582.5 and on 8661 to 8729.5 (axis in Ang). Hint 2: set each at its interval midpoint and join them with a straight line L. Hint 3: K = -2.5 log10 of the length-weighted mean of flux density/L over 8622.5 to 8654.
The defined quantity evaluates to -0.08 mag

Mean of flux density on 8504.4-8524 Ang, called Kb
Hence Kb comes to 14.9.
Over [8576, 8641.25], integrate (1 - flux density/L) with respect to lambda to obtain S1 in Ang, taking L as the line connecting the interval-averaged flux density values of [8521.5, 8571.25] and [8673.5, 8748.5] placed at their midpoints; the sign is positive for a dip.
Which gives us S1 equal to -3.9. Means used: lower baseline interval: 14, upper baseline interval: 14.6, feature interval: 15.1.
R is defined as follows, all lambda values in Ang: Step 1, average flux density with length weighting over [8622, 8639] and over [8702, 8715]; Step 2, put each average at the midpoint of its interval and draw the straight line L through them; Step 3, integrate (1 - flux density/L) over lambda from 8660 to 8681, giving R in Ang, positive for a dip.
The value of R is 2.5 Ang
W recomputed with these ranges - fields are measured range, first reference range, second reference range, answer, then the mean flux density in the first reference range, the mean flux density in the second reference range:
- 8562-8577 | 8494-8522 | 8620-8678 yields -0.7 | 14.5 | 14.4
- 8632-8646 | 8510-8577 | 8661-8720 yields -1.1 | 14.2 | 14.1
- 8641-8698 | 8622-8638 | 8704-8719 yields 3.7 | 15.4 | 14.5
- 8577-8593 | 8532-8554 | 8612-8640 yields -1.3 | 12.9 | 15.2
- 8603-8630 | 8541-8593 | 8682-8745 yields -1.2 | 14.4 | 14.6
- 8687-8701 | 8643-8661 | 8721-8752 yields 0.3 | 14.5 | 14.8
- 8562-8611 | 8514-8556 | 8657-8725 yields -4.1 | 13.8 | 14.1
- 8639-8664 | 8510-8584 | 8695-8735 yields 0.4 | 14.3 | 14.7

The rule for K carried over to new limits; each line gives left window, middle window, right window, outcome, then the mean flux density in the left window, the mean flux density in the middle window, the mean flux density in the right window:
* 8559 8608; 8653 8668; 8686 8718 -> 0.14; 15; 12.9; 14.5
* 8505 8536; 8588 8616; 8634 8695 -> -0.03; 14.8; 14.8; 14.1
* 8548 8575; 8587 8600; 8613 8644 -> 0.00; 14.6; 14.9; 15.3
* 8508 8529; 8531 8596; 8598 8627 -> 0.04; 14.8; 14.3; 15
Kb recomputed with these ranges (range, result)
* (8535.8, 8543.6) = 12.5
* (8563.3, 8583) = 15.1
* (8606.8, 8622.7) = 14.9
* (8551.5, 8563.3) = 14.6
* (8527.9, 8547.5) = 13.2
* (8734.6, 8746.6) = 14.7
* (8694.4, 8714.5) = 14.6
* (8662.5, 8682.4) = 13.4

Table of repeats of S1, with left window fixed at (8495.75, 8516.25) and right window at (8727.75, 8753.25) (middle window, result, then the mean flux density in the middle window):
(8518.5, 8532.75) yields -0.36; 14.8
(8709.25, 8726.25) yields 0.16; 14.6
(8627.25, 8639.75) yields -0.65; 15.4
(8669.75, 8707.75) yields 0.88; 14.4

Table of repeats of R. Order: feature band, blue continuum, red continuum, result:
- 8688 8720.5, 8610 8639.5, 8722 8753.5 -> 0.94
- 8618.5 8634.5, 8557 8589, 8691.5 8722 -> -0.56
